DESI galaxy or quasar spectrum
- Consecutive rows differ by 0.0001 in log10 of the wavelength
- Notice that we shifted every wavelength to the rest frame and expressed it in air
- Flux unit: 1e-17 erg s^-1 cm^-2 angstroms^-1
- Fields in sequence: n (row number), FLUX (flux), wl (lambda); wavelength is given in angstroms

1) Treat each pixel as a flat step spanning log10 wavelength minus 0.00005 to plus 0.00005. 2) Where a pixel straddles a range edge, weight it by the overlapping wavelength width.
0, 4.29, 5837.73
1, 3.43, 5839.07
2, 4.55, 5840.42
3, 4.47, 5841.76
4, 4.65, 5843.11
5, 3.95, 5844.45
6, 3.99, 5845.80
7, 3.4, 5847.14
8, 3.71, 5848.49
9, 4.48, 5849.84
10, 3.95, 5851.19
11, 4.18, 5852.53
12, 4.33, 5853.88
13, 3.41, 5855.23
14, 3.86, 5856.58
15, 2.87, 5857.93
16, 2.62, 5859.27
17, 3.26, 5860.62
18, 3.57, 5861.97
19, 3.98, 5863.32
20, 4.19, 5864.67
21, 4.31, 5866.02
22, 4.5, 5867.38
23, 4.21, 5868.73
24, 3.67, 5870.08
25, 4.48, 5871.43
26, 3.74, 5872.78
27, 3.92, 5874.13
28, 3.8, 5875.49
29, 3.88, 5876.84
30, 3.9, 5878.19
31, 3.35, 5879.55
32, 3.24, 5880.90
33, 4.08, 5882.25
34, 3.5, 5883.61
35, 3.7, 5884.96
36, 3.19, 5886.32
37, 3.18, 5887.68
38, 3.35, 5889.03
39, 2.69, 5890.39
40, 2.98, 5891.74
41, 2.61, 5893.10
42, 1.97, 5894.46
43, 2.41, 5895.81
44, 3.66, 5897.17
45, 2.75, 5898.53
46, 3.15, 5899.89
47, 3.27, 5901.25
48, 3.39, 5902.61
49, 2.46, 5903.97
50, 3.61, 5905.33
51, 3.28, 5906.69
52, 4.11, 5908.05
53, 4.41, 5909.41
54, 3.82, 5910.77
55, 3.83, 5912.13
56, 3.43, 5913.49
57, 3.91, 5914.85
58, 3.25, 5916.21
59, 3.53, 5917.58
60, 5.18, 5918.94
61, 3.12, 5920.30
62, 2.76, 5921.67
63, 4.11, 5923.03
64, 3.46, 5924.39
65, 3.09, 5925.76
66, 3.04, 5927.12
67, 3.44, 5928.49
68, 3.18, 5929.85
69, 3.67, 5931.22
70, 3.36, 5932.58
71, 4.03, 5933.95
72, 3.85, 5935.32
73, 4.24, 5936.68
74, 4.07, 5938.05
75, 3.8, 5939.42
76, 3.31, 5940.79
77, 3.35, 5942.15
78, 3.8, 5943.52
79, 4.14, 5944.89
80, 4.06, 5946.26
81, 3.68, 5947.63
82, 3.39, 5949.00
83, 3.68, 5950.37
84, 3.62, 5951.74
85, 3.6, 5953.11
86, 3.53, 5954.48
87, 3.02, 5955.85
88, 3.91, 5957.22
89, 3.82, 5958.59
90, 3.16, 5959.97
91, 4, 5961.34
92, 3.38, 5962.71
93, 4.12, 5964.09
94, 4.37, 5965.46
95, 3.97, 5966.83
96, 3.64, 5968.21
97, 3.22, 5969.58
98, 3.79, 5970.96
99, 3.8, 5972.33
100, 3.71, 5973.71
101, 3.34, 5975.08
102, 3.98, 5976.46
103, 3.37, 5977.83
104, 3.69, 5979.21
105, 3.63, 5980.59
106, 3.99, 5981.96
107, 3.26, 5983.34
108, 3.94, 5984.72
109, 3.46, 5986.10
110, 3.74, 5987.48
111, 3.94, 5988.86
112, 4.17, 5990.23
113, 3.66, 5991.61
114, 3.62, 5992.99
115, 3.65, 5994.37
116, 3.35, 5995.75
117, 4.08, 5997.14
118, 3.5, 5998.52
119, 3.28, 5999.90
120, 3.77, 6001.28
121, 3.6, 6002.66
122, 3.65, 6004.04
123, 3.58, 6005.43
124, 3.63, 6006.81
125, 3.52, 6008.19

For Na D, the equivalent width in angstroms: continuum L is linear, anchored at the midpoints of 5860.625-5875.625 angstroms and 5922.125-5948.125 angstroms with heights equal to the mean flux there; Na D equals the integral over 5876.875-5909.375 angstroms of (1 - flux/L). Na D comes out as 5.3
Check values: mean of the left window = 4.01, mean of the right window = 3.66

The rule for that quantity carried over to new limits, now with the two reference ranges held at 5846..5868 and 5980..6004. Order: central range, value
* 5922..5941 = 0.6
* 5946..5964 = 0.5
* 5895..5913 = 1.8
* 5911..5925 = 0.3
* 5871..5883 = -0.1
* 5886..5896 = 2.6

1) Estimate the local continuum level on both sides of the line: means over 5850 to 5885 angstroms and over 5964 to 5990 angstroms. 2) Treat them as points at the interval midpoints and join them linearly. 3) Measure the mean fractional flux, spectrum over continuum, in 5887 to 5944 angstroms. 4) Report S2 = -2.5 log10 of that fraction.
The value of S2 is 0.10 mag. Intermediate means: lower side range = 3.8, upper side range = 3.73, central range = 3.43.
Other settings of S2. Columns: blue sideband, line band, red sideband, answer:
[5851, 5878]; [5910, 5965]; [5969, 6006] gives 0.02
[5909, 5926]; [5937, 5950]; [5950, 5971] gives -0.02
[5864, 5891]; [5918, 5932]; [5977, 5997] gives 0.06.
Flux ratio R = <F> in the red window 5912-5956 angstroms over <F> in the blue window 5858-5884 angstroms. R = 0.96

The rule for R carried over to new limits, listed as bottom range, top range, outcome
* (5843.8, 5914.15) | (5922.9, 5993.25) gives 1.03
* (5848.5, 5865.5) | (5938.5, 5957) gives 0.97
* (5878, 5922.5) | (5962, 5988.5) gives 1.10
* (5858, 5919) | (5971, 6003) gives 1.05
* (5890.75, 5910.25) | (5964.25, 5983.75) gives 1.18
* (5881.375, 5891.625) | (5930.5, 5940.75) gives 1.14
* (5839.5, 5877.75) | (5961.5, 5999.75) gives 0.95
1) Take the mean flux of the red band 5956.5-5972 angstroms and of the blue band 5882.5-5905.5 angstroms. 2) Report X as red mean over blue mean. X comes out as 1.23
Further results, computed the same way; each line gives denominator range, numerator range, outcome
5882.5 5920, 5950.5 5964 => 1.07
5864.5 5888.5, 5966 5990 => 0.97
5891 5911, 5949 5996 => 1.16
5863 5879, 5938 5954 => 0.91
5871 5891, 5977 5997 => 1.03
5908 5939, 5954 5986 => 1.00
